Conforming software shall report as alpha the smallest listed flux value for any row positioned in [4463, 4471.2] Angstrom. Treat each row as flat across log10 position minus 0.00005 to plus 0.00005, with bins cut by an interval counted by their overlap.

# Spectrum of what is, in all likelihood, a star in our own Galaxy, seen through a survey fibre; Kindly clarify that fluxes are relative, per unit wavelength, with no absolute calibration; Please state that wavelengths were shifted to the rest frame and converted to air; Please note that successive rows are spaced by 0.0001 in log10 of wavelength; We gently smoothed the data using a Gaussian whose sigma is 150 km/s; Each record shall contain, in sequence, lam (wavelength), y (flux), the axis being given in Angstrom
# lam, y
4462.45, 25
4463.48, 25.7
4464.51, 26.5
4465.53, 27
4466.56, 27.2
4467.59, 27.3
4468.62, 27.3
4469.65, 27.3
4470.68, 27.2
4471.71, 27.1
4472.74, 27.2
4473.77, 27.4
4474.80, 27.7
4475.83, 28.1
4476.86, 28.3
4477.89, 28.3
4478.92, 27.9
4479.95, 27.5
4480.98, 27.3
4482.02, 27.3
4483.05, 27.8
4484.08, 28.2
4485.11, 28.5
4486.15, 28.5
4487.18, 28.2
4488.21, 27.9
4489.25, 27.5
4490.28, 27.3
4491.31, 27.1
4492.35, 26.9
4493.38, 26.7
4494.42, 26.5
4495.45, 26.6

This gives 25.7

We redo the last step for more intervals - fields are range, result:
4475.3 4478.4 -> 28.1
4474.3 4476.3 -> 27.7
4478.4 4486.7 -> 27.3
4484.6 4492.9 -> 26.9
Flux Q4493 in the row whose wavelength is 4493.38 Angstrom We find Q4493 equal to 26.7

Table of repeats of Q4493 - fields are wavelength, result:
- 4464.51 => 26.5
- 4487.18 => 28.2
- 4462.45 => 25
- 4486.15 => 28.5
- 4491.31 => 27.1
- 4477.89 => 28.3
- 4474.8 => 27.7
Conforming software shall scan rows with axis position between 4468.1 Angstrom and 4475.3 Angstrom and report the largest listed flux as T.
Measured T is 27.7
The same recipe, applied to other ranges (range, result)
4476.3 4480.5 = 28.3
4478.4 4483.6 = 27.9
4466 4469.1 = 27.3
